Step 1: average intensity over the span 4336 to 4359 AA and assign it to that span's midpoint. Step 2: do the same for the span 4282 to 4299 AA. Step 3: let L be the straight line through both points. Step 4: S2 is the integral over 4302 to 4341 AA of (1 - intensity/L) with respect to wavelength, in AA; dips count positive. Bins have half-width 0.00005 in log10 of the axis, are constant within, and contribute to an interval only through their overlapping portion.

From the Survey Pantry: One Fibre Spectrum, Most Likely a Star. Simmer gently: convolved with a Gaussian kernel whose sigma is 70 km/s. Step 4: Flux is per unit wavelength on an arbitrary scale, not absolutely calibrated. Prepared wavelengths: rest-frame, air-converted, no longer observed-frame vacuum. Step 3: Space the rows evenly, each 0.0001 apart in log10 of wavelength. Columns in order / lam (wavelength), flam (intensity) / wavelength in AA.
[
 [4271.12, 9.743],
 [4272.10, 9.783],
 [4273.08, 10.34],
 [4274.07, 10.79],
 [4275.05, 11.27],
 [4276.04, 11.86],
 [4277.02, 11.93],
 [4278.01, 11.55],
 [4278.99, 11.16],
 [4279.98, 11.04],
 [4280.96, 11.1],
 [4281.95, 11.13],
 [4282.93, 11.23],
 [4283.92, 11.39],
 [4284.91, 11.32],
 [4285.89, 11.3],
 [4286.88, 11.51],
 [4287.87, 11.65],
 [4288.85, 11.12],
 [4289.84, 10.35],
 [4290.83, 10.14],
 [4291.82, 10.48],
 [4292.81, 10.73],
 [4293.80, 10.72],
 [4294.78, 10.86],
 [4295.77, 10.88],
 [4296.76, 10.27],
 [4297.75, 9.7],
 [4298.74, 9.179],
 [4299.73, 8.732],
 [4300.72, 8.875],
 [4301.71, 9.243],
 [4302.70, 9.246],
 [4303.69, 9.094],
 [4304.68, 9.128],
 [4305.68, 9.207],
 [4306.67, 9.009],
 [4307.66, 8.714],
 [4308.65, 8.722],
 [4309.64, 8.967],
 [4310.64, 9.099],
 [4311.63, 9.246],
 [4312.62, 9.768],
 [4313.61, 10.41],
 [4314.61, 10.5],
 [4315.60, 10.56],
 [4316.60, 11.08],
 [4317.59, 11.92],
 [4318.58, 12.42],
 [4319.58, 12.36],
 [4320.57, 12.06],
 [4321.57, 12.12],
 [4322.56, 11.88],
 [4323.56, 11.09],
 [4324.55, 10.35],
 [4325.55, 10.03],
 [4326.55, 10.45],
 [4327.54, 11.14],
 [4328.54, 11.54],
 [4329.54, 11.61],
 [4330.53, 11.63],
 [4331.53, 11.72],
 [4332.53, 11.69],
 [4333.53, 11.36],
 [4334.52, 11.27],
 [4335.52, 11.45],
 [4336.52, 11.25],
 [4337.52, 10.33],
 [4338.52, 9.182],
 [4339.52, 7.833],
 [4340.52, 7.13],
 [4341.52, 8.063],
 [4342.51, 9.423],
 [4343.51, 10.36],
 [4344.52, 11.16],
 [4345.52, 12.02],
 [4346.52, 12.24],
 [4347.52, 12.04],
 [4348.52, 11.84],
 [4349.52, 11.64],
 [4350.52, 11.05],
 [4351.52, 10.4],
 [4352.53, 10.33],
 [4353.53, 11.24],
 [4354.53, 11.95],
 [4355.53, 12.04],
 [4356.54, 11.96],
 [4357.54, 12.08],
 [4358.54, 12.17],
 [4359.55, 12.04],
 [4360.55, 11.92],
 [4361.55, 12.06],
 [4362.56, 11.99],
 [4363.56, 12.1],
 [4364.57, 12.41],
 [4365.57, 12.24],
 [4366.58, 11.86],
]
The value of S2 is 1.3 AA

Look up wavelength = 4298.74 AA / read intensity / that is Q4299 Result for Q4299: 9.179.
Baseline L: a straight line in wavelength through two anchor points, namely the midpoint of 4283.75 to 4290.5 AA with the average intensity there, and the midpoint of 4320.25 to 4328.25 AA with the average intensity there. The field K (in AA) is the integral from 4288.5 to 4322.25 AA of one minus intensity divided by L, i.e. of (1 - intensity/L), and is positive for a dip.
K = 3.06 AA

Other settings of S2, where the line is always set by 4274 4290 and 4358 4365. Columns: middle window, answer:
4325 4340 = 1.2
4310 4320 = 0.8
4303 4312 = 2.0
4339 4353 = 1.8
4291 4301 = 1.2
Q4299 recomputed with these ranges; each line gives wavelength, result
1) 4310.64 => 9.099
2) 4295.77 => 10.88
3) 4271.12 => 9.743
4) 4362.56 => 11.99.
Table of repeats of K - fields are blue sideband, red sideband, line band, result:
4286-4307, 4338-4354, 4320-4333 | -1.40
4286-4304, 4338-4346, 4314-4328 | -2.20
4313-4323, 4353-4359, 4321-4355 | 2.53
